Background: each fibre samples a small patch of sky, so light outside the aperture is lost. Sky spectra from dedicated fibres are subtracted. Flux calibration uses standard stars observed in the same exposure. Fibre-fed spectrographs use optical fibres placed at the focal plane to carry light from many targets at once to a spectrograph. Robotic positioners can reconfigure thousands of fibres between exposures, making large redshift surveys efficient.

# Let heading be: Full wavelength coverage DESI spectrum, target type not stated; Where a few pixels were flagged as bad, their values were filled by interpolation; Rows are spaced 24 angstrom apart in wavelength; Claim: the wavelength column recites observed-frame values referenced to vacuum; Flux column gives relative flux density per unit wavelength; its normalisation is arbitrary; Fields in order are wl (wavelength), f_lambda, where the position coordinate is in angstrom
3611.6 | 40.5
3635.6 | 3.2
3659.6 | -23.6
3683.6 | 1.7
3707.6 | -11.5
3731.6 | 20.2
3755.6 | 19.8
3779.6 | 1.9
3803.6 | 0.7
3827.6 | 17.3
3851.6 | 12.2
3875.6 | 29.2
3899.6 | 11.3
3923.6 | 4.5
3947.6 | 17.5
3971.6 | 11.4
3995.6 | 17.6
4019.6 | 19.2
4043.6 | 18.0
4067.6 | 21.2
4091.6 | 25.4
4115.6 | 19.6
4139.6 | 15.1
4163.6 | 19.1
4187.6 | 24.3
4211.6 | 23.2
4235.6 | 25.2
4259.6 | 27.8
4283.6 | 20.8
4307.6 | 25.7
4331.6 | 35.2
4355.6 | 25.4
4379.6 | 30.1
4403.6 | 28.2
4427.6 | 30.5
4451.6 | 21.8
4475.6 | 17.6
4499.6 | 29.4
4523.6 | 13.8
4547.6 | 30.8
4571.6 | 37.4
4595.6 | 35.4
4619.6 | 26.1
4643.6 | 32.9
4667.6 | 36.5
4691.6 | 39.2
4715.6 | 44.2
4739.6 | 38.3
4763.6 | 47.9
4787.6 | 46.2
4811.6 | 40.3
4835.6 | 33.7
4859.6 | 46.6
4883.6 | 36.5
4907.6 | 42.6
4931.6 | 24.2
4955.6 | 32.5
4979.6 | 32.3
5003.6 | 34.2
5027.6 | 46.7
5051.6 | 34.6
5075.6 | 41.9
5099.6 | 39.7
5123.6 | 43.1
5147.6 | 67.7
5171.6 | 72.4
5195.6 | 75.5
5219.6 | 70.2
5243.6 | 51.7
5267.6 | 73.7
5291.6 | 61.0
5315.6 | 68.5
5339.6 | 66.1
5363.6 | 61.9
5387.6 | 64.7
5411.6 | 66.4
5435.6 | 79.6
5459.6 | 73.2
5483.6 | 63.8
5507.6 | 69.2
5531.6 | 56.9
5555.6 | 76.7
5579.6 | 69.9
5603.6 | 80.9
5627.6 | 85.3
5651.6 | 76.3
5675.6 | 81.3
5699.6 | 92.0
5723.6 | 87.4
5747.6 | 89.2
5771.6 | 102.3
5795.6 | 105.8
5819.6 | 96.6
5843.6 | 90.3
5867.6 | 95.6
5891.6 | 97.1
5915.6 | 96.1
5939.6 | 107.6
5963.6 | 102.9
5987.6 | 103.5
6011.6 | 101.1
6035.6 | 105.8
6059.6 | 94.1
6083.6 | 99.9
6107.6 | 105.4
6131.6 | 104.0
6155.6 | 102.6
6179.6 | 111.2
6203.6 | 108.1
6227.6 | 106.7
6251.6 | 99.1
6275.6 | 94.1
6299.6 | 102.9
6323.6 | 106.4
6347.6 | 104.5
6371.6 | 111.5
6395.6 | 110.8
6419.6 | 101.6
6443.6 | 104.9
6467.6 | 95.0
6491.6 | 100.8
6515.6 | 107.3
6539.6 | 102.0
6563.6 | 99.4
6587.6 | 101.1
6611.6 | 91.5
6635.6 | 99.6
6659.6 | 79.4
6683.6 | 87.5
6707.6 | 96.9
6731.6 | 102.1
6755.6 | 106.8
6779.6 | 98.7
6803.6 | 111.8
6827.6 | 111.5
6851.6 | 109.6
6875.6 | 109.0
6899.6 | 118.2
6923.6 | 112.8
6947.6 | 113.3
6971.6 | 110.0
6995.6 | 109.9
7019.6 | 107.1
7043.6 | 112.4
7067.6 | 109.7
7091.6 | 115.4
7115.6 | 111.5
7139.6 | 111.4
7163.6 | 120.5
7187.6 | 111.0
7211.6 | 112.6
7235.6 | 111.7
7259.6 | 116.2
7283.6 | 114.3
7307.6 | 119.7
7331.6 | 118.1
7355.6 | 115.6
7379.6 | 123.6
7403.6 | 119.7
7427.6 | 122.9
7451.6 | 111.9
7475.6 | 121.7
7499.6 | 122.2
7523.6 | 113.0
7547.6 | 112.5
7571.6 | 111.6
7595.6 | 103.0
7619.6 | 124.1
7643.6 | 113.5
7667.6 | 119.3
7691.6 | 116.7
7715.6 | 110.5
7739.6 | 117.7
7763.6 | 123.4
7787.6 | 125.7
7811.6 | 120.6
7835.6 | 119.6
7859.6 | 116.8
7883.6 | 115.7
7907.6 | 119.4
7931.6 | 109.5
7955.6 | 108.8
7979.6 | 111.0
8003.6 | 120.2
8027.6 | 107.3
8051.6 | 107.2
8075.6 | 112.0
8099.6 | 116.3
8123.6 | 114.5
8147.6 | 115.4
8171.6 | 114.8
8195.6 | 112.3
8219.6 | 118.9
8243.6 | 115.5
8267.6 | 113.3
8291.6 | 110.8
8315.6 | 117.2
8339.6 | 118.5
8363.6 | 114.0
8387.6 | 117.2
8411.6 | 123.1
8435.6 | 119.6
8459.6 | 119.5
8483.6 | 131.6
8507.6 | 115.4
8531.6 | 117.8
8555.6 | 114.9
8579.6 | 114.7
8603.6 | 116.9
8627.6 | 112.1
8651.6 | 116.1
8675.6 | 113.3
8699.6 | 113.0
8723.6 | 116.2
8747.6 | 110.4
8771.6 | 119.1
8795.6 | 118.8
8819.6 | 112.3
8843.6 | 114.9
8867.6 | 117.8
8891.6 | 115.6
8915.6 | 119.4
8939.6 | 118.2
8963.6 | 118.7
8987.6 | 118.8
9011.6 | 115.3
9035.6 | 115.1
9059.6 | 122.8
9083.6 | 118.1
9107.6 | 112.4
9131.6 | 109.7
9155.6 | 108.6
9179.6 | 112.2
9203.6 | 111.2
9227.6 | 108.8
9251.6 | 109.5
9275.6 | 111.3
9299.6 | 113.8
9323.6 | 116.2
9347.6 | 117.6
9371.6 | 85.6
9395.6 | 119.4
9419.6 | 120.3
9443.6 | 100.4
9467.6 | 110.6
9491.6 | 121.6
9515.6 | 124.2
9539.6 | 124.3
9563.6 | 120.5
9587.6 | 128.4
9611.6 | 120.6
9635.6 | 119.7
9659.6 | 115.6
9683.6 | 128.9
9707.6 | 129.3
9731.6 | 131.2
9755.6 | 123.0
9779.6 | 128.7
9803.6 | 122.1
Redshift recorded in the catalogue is 0.29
